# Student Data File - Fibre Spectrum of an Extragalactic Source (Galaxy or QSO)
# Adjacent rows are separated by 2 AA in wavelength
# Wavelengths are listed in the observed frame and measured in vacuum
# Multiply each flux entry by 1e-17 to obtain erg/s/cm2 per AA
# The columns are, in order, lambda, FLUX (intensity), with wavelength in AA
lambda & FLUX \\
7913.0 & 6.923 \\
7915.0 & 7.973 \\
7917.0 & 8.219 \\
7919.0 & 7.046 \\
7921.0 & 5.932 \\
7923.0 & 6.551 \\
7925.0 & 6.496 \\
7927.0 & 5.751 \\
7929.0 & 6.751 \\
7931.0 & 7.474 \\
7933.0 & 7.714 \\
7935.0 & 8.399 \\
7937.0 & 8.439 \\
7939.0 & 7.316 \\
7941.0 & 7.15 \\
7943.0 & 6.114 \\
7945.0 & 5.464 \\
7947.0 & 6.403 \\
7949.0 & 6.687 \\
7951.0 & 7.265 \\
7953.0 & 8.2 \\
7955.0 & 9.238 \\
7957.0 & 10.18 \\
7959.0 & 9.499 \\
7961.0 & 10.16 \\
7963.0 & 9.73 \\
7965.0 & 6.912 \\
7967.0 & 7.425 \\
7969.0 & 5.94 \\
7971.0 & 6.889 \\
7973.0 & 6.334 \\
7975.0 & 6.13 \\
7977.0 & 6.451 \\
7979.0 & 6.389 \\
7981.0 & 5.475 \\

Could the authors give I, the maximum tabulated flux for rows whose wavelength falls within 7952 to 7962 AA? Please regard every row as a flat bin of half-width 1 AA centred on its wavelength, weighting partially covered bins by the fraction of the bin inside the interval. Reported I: 10.18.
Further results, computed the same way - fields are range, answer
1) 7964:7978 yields 7.425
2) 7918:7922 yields 7.046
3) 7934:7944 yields 8.439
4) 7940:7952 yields 7.265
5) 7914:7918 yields 8.219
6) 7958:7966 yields 10.16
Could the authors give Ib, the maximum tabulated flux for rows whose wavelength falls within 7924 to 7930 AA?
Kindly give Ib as 6.751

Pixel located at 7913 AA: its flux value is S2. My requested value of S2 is 6.923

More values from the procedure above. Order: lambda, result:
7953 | 8.2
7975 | 6.13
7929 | 6.751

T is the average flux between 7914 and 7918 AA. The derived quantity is 8.1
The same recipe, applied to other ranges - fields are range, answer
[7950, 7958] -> 8.72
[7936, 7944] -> 7.25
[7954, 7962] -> 9.77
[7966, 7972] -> 6.75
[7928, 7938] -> 7.76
